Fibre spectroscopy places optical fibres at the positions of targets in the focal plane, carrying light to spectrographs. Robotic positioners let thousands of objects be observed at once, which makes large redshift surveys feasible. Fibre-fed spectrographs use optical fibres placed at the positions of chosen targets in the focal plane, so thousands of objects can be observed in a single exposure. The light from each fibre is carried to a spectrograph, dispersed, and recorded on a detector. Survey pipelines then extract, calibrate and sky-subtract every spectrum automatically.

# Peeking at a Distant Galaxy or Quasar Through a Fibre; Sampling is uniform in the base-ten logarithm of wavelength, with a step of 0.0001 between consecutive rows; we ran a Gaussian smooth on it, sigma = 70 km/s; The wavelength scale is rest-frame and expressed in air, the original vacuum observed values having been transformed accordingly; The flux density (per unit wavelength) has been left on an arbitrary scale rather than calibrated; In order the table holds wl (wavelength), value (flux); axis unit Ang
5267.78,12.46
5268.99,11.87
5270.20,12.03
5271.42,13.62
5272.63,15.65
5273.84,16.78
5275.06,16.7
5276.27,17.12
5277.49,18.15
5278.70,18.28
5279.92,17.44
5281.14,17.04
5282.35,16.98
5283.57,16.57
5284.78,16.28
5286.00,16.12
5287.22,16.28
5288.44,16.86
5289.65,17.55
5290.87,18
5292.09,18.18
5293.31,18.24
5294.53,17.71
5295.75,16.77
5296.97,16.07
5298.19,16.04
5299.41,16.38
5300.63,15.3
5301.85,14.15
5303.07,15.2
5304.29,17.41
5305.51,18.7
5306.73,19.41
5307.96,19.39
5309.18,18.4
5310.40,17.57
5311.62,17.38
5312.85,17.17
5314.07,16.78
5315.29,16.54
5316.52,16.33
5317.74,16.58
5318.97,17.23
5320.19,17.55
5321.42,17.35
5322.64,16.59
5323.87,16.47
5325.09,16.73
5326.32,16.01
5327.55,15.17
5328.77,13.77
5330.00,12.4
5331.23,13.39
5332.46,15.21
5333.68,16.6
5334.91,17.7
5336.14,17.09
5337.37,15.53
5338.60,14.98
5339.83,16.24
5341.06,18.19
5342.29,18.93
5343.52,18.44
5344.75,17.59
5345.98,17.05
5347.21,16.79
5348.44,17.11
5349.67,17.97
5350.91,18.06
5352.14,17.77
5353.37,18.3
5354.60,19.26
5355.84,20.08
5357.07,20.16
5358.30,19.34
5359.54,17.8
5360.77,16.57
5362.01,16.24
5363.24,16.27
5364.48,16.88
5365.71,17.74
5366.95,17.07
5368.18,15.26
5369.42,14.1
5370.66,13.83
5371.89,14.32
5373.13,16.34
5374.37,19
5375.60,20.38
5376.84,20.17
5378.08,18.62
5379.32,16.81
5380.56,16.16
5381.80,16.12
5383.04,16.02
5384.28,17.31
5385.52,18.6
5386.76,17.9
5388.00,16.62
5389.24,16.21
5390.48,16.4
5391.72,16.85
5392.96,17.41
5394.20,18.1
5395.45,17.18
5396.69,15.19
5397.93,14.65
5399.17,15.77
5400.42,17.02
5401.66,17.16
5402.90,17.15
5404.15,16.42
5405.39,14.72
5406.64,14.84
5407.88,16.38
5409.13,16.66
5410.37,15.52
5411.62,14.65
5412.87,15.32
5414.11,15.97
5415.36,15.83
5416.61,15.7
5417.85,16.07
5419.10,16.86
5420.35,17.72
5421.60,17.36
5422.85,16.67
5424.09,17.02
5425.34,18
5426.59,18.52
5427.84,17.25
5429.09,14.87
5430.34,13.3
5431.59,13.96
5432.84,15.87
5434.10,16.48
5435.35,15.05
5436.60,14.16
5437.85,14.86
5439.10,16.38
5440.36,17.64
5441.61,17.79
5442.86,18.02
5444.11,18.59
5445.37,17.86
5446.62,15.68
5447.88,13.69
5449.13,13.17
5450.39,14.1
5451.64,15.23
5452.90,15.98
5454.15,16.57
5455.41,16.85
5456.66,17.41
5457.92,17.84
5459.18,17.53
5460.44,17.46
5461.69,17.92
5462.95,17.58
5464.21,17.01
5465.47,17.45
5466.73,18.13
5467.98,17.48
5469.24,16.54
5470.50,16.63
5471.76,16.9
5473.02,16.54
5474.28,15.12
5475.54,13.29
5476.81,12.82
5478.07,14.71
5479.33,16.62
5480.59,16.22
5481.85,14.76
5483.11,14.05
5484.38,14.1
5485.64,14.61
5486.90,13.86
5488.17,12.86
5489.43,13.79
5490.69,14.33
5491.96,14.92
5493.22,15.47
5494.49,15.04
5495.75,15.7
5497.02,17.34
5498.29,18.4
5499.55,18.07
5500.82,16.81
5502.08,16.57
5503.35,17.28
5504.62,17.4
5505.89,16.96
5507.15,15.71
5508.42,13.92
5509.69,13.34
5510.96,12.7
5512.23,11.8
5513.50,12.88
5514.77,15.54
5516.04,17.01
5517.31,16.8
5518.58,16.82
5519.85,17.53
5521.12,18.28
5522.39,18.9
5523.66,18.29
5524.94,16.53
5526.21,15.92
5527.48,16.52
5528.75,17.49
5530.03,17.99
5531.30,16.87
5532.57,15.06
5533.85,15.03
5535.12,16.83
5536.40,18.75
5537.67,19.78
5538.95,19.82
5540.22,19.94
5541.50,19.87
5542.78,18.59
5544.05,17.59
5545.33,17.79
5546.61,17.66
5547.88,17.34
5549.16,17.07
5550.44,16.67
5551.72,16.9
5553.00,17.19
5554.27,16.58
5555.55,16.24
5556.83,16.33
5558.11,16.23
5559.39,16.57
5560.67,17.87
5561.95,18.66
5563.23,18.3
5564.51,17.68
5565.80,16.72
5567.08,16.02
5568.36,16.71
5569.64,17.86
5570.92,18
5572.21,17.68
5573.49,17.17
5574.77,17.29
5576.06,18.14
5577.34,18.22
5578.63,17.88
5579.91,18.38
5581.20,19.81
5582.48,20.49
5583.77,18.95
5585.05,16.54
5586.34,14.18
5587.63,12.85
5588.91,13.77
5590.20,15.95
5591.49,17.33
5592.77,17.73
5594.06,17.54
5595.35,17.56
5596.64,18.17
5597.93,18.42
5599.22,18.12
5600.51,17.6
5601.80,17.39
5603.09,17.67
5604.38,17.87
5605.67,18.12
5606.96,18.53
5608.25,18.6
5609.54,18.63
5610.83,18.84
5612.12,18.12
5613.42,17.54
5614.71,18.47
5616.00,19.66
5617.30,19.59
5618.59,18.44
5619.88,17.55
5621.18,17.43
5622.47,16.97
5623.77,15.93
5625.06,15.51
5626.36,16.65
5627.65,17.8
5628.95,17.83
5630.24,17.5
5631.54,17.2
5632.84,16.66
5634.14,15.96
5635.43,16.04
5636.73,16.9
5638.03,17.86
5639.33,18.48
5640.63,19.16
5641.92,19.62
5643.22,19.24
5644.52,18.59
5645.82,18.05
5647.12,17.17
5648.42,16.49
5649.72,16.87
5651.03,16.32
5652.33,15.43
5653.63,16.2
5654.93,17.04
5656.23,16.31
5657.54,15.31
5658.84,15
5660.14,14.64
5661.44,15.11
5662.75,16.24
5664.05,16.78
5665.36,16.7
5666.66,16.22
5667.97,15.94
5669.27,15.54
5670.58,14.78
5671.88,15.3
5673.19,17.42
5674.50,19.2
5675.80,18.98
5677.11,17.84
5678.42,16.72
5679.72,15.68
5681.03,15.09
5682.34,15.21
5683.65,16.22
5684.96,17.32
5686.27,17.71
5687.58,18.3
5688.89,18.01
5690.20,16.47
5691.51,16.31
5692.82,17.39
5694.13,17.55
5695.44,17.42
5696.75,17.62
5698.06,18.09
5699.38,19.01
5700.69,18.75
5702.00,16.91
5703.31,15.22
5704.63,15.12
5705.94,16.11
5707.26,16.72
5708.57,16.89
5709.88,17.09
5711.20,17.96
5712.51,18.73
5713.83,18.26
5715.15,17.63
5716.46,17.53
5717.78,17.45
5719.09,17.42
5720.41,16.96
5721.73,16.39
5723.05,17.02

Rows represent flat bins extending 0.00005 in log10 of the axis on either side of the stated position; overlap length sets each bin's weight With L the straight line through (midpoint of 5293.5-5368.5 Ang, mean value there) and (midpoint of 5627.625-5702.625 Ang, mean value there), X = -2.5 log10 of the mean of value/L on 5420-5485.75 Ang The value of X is 0.052 mag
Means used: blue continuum 17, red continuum 17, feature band 16.2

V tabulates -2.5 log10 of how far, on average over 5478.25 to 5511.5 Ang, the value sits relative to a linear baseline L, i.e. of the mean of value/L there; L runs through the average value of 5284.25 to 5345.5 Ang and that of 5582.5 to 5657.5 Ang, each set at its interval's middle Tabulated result 0.11 mag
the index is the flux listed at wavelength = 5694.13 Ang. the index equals 17.55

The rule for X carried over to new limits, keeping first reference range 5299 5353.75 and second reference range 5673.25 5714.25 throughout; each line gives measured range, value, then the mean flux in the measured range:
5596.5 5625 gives -0.056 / 18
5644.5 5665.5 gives 0.057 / 16.3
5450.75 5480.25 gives 0.030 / 16.5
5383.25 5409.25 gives 0.017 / 16.6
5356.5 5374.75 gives 0.009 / 16.7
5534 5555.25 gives -0.055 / 17.9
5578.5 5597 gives -0.001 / 17.1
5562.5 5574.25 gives -0.019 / 17.4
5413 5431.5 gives 0.031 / 16.4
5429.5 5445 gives 0.059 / 16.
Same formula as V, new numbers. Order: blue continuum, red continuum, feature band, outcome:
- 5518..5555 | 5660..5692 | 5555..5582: -0.012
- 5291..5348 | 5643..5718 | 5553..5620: -0.048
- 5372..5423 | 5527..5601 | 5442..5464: 0.023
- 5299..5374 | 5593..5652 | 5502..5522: 0.113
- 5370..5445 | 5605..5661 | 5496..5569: 0.005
